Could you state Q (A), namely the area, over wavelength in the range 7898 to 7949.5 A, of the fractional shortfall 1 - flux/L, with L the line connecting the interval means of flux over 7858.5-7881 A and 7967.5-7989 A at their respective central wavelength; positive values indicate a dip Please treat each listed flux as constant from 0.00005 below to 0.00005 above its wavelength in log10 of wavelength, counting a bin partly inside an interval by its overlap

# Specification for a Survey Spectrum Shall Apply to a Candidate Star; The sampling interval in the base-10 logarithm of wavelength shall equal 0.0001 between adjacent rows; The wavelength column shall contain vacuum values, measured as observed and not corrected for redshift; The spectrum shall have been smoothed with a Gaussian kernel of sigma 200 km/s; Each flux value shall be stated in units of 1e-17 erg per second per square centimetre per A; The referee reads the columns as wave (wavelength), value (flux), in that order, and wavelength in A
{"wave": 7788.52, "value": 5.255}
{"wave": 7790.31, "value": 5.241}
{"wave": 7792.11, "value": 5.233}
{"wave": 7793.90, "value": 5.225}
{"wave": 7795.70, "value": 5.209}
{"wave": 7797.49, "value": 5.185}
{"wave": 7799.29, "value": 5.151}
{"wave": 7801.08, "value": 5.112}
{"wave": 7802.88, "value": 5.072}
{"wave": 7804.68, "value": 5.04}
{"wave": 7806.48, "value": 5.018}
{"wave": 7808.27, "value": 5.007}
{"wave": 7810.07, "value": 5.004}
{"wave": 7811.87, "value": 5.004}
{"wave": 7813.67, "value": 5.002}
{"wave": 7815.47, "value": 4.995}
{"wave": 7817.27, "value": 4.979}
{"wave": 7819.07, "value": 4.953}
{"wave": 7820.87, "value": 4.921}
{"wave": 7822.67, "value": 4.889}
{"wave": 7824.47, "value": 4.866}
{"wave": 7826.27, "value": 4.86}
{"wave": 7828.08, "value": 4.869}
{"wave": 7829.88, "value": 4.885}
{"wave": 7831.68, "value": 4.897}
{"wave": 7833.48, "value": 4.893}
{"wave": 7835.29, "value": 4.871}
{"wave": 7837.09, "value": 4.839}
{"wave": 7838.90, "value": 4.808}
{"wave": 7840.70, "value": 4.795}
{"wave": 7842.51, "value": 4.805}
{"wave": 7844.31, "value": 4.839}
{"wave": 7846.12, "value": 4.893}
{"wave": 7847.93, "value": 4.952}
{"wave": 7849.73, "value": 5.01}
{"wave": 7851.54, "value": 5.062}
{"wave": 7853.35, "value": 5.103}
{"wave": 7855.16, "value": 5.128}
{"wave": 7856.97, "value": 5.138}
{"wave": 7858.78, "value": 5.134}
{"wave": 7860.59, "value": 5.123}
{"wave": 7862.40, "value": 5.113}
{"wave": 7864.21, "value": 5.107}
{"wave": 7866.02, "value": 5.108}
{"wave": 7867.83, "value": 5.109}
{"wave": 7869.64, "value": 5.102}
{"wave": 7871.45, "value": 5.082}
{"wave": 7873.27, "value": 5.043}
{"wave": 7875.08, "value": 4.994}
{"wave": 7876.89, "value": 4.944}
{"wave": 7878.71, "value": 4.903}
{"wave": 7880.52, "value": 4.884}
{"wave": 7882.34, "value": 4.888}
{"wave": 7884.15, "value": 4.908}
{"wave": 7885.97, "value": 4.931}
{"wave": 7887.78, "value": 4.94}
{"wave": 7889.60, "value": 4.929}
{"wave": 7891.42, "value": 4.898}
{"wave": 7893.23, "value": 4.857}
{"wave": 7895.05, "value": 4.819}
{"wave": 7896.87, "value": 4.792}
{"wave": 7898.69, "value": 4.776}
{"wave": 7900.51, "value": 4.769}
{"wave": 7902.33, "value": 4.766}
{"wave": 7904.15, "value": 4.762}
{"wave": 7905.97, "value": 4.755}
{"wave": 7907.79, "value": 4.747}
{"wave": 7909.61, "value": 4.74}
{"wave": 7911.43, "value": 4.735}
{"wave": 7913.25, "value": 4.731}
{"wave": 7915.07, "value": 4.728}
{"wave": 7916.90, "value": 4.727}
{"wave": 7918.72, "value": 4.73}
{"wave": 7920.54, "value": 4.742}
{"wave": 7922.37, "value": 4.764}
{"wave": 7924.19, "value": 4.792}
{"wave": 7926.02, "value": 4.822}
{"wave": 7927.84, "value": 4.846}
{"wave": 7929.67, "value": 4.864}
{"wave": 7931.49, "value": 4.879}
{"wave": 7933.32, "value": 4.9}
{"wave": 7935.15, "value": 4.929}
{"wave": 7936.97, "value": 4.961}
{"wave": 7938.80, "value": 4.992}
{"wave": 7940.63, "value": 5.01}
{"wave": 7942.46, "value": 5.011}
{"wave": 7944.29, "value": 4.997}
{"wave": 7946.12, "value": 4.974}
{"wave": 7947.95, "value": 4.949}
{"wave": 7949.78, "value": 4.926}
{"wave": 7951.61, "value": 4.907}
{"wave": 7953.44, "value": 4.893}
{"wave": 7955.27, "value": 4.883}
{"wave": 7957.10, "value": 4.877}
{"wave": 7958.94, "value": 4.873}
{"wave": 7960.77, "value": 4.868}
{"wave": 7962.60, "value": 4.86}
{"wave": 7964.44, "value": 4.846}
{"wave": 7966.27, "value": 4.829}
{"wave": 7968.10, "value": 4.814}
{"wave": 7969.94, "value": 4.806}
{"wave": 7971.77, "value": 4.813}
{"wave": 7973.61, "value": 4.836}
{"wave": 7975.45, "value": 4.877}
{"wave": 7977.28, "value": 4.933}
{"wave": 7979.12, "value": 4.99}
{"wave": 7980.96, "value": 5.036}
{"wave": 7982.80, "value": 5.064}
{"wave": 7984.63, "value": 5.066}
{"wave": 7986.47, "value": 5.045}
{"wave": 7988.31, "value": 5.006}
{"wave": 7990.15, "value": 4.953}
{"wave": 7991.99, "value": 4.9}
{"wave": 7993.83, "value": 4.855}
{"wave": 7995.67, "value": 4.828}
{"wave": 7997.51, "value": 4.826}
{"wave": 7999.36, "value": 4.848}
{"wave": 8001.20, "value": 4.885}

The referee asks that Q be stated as 1.6 A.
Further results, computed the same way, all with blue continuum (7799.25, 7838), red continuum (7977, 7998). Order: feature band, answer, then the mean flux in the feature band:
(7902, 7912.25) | 0.4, 4.75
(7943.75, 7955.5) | 0.1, 4.93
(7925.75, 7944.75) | 0.1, 4.93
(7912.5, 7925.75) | 0.6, 4.75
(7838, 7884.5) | -0.4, 5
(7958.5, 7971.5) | 0.3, 4.84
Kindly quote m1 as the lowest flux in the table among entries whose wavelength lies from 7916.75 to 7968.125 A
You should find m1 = 4.727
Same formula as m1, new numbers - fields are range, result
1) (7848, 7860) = 5.01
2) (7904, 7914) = 4.731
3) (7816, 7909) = 4.747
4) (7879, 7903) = 4.766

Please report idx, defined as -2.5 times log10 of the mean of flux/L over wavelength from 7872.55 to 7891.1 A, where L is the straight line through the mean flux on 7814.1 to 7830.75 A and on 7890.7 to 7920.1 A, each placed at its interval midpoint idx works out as -0.03 mag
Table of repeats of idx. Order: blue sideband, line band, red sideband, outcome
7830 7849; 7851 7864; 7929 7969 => -0.05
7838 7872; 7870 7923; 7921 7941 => 0.02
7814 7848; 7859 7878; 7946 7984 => -0.04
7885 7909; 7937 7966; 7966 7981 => -0.01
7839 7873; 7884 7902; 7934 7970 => 0.03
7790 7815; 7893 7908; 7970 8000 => 0.05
